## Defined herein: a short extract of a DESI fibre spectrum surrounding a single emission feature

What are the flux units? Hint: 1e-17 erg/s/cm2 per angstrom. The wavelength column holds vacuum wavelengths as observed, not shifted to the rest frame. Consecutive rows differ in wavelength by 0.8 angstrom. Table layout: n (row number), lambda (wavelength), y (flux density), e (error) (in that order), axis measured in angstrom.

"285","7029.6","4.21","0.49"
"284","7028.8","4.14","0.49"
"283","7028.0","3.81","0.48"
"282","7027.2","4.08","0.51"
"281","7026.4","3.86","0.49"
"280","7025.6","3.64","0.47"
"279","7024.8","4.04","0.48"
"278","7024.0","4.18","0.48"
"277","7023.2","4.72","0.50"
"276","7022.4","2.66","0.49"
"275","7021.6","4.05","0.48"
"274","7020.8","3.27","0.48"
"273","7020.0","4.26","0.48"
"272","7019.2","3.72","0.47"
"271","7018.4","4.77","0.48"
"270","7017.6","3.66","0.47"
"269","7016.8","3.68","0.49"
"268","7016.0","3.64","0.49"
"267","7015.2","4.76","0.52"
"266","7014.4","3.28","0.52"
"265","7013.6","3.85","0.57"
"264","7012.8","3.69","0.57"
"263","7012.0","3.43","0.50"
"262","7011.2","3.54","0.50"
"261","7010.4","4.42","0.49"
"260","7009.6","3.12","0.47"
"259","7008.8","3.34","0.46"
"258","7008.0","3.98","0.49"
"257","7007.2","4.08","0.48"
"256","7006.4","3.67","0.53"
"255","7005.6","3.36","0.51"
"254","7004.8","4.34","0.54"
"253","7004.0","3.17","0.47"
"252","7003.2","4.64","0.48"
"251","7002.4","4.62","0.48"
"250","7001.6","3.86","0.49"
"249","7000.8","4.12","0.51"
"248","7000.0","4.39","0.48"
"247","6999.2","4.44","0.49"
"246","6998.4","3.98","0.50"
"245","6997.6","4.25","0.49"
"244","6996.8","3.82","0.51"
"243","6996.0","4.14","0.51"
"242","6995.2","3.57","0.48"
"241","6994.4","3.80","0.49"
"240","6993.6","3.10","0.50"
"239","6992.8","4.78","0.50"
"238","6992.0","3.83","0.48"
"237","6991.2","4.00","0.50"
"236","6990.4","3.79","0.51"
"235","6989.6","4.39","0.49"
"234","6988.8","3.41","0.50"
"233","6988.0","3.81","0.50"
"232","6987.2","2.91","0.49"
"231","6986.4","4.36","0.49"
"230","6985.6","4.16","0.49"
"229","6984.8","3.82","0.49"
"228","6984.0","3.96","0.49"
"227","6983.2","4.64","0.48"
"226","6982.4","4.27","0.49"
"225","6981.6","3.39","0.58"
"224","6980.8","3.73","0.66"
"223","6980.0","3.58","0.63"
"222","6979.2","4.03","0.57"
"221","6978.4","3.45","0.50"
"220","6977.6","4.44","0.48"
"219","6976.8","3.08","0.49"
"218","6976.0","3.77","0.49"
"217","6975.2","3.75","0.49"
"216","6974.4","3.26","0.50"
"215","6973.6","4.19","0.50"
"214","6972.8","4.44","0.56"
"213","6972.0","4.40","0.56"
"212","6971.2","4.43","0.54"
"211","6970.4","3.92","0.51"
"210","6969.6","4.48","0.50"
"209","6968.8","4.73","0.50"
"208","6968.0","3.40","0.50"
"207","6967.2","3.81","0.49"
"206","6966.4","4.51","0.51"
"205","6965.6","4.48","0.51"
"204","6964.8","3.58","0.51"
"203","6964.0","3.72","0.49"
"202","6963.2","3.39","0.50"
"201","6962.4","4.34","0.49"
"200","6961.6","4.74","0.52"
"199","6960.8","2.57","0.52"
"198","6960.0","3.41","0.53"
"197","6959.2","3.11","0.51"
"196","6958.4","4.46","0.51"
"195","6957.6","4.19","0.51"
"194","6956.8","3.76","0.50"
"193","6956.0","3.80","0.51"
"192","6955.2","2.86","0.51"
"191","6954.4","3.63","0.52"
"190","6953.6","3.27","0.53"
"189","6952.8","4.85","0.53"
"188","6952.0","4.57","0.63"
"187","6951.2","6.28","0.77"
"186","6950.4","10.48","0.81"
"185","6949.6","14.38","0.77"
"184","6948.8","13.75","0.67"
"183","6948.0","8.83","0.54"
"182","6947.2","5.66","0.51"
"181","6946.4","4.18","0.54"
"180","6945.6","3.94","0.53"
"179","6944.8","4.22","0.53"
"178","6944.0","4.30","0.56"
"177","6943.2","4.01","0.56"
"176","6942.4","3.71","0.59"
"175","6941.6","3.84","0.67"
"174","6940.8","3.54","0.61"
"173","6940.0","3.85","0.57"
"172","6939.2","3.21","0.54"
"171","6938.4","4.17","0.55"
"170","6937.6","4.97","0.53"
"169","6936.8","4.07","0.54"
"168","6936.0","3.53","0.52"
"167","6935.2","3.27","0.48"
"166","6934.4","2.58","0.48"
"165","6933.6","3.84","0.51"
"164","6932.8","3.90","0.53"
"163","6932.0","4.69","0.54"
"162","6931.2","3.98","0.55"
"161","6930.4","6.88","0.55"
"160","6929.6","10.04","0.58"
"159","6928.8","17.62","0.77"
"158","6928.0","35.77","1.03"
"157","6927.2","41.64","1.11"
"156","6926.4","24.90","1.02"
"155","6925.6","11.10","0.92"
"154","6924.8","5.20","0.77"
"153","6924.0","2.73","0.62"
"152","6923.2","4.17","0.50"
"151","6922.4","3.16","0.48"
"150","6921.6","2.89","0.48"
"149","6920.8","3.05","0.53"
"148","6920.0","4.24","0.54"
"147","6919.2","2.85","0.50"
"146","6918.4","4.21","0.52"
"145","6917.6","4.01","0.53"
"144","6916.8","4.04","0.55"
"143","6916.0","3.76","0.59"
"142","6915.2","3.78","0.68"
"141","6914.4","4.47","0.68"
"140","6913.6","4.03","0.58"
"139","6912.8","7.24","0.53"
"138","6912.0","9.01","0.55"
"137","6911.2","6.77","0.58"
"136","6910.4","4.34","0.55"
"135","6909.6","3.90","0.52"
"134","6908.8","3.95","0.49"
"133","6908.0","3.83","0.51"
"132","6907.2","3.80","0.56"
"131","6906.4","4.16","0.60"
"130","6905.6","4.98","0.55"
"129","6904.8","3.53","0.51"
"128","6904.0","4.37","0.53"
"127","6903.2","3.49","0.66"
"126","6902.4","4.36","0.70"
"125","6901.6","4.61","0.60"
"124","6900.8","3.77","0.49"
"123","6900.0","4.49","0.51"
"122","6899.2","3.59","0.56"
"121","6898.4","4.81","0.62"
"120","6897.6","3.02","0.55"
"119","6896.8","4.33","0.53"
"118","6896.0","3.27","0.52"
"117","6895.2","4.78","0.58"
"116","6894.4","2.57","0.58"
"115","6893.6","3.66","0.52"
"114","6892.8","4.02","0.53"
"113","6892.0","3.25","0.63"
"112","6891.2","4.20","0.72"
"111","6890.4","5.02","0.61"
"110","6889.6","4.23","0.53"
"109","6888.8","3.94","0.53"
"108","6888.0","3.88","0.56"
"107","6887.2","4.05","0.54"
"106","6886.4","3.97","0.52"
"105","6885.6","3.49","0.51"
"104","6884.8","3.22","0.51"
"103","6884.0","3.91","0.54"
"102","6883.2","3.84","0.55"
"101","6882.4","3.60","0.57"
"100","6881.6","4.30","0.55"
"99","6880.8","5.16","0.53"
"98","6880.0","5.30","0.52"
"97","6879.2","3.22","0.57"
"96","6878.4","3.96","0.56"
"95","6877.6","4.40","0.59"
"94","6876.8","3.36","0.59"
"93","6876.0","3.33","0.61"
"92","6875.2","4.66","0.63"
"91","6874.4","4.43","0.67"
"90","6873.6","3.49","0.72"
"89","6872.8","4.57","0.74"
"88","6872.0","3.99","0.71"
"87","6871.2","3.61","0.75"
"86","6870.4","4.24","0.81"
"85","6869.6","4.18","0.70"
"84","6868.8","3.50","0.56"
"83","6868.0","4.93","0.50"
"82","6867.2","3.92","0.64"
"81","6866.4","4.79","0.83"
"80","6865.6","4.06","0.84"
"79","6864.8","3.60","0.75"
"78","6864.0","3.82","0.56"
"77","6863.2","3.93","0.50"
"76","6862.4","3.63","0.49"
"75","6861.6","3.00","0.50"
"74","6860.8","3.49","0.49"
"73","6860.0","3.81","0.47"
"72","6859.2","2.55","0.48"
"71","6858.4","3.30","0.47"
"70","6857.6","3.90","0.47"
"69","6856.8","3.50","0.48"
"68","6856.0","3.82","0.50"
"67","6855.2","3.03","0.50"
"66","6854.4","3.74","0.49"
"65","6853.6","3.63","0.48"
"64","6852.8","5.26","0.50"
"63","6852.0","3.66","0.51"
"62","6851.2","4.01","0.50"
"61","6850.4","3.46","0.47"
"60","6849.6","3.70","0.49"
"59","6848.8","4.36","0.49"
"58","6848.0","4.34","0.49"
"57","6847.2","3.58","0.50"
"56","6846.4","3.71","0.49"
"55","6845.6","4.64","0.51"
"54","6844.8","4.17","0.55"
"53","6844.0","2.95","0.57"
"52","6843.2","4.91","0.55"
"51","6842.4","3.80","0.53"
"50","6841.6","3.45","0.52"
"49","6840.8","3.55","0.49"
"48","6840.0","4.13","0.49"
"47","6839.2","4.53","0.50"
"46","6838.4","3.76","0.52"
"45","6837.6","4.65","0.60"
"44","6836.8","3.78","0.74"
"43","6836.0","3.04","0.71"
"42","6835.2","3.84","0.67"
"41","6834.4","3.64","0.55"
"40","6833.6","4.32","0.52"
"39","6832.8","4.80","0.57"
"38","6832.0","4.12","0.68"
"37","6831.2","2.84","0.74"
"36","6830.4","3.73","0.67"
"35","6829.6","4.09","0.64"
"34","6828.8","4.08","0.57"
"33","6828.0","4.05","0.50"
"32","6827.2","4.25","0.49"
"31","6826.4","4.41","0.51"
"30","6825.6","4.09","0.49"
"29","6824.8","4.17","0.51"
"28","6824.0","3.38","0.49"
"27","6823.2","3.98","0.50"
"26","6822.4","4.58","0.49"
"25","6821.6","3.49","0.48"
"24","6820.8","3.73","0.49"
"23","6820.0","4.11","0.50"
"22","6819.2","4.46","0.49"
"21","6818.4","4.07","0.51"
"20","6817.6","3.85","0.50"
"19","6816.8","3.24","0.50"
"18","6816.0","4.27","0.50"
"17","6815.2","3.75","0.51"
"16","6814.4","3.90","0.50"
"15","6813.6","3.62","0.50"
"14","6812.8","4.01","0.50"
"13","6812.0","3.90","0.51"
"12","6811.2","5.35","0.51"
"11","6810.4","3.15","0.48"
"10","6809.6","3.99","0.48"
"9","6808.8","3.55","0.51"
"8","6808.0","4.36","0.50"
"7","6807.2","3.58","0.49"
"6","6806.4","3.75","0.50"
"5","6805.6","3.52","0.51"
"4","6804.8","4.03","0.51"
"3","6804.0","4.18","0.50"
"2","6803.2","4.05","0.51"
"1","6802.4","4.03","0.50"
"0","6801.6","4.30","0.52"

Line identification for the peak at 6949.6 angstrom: [N II]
